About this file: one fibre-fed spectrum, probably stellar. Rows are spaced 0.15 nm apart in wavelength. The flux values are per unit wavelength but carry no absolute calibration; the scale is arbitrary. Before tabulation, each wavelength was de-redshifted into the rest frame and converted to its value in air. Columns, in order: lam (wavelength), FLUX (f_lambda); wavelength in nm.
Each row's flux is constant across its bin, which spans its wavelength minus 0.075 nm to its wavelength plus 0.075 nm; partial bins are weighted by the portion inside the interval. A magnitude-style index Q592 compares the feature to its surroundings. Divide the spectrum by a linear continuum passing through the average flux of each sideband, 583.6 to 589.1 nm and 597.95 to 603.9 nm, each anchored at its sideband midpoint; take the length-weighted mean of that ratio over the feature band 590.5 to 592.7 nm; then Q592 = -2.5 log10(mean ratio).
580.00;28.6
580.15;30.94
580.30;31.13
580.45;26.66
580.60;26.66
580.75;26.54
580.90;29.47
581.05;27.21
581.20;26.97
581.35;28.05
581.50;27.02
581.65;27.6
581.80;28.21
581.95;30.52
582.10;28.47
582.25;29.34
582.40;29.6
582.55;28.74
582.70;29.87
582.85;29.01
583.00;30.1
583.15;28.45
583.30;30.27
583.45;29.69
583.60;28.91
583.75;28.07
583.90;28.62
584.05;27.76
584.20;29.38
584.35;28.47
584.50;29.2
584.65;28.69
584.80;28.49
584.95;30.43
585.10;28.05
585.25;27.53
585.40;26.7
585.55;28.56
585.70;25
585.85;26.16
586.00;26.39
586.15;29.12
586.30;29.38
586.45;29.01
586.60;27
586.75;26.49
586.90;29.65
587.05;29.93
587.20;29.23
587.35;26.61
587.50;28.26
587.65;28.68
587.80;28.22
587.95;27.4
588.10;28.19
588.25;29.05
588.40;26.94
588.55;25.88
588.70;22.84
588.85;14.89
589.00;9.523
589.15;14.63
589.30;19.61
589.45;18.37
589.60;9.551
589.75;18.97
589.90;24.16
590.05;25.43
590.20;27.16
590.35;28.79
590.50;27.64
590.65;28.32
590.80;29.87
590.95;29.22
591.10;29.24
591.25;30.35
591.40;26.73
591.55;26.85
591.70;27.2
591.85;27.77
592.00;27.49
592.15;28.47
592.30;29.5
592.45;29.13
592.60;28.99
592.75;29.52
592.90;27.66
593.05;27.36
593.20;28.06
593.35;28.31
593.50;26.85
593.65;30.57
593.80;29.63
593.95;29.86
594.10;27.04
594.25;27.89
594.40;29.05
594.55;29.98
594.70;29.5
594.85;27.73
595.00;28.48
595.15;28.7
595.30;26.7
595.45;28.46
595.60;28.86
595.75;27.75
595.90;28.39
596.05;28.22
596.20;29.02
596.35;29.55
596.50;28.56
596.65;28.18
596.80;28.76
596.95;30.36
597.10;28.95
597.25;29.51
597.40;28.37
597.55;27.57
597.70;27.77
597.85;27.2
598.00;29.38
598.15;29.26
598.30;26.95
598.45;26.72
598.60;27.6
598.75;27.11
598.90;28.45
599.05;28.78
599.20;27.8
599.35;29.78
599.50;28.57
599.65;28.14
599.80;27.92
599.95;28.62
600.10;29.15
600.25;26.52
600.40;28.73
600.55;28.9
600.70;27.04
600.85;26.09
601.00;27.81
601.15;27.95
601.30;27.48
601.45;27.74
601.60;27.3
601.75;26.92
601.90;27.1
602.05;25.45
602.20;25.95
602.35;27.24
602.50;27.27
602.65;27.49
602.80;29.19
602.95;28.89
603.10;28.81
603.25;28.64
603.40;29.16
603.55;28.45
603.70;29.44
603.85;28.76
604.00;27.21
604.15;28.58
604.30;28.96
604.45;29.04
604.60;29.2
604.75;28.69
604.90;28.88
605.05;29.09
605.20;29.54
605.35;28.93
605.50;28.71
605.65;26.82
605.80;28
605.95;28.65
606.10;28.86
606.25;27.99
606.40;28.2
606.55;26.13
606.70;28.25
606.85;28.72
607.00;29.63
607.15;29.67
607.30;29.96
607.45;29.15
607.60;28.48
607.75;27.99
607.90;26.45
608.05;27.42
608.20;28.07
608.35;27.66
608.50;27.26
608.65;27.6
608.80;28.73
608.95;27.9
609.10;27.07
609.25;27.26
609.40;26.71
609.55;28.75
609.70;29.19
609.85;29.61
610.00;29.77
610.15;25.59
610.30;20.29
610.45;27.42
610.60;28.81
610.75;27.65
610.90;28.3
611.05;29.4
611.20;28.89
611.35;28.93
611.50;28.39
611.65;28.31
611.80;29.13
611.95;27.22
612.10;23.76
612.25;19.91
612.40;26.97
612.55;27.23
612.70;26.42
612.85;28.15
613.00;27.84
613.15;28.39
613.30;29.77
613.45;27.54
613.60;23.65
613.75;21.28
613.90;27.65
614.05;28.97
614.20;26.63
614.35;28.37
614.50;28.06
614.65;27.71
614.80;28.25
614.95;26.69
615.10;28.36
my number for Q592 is -0.04 mag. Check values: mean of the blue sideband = 27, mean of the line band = 28.5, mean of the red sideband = 28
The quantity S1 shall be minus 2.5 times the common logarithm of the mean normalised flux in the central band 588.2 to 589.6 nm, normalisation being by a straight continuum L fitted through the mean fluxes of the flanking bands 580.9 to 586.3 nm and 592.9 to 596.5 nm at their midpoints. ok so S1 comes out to 0.41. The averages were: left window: 28.4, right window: 28.5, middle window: 19.5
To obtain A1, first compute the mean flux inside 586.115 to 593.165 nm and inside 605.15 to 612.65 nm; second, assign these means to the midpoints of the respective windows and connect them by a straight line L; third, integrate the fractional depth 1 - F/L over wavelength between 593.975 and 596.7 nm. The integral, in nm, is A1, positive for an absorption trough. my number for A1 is -0.20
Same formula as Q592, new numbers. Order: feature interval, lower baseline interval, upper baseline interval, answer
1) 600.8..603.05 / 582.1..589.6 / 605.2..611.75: 0.013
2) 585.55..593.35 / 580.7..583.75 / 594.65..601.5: 0.094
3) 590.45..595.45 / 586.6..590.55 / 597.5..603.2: -0.121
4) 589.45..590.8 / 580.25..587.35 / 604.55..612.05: 0.189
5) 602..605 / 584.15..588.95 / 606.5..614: -0.032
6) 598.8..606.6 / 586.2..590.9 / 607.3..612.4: -0.060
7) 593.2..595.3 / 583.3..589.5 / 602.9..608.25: -0.050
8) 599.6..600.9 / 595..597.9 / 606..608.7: 0.017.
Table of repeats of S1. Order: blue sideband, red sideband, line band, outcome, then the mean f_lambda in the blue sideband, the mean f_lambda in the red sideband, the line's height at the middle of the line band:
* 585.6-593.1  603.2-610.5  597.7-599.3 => -0.031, 26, 28.2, 27.2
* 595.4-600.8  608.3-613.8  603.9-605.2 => -0.037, 28.3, 27.2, 27.8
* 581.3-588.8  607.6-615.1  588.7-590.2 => 0.482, 28.2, 27.3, 28.1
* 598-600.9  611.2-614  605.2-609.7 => -0.034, 28.1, 26.8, 27.3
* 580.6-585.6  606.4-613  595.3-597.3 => -0.023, 28.6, 27.6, 28.1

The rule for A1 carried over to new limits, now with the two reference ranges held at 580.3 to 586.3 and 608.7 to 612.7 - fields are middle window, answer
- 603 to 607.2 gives -0.16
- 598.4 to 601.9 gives -0.02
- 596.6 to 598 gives -0.04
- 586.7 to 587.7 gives -0.01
